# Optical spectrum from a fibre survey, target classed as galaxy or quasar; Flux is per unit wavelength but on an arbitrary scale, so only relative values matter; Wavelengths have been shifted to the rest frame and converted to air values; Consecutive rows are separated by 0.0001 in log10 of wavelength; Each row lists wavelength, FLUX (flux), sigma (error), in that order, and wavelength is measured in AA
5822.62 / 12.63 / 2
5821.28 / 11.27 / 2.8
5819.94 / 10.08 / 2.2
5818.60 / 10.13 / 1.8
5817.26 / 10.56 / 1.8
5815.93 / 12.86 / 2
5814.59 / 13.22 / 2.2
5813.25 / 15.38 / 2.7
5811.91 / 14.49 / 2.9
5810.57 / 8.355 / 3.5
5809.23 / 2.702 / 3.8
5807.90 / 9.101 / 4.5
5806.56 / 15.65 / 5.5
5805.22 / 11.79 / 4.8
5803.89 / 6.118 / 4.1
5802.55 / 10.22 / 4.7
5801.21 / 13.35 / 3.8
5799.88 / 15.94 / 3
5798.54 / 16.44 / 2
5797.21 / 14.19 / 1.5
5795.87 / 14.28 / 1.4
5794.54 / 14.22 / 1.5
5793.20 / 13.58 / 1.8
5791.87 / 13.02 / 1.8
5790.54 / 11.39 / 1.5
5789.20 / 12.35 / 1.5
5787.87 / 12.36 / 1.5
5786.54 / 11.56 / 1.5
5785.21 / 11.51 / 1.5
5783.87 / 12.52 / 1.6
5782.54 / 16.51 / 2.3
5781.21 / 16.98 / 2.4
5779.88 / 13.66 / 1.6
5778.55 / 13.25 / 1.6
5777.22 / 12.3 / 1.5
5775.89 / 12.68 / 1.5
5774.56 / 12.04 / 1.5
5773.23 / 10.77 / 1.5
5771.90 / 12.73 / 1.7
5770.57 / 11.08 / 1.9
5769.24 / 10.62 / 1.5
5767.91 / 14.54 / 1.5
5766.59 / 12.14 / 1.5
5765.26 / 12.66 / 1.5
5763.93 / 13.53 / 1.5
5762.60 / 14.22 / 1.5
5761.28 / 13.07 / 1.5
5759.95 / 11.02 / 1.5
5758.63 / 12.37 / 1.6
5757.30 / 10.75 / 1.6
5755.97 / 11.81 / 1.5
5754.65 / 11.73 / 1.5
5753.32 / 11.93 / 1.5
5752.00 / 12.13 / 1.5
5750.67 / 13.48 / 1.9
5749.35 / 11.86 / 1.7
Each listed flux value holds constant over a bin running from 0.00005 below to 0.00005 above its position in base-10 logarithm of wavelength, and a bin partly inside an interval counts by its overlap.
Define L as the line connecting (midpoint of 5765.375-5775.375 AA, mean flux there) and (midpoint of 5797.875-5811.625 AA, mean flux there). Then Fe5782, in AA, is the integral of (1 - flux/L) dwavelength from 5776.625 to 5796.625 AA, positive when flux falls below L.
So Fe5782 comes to -3.0 AA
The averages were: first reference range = 12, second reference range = 11.1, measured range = 13.3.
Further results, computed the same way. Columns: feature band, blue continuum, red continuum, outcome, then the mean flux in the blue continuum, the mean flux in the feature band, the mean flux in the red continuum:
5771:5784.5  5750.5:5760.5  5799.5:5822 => -2.0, 11.8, 13.3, 11.2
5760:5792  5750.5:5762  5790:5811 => -2.2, 12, 12.8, 11.9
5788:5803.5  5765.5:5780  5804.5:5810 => -4.1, 12.3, 13.4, 9.75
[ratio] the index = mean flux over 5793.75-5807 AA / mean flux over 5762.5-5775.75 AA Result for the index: 1.1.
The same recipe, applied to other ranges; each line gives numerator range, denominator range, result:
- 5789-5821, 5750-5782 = 0.96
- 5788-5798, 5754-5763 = 1.10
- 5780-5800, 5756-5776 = 1.12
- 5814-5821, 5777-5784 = 0.79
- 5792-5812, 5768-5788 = 0.94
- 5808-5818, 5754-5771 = 0.89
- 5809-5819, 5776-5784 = 0.80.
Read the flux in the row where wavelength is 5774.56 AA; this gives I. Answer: 12.04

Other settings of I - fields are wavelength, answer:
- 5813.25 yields 15.38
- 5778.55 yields 13.25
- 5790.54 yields 11.39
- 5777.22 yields 12.3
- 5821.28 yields 11.27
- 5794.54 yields 14.22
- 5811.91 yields 14.49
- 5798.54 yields 16.44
